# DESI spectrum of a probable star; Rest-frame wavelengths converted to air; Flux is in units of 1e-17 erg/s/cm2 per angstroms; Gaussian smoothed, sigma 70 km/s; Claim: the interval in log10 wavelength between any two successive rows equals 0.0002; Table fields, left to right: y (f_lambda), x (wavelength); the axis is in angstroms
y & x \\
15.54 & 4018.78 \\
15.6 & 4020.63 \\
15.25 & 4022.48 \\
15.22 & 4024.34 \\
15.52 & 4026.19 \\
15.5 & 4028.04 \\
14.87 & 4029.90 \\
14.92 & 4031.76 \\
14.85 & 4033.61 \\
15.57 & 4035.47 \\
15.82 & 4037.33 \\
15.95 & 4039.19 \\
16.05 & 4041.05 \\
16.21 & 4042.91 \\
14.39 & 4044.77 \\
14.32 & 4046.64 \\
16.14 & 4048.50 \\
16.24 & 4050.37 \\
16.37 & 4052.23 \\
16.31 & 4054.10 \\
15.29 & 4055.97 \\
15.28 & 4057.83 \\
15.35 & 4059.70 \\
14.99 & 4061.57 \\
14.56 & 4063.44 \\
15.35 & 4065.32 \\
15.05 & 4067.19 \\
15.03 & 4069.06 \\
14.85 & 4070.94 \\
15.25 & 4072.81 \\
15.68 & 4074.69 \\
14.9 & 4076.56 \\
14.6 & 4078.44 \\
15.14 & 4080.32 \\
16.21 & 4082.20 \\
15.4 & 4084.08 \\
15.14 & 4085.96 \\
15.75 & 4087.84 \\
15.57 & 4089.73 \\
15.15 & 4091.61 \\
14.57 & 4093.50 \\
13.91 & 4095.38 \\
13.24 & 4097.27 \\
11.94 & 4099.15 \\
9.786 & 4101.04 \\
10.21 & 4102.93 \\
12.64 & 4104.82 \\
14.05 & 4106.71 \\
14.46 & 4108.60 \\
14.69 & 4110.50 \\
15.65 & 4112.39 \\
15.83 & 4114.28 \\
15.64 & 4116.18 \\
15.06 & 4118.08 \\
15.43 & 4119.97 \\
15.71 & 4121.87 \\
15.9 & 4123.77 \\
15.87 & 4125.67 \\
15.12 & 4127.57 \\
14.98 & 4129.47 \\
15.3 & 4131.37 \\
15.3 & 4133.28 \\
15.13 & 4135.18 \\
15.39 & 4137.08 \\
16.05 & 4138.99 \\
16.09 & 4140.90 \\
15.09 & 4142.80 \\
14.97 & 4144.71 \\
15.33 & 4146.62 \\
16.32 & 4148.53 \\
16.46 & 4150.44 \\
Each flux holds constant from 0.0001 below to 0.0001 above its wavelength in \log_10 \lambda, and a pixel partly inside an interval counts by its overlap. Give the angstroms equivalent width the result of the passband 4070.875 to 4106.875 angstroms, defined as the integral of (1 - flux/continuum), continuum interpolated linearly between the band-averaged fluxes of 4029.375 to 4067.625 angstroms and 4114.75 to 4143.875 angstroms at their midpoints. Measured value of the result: 3.0 angstroms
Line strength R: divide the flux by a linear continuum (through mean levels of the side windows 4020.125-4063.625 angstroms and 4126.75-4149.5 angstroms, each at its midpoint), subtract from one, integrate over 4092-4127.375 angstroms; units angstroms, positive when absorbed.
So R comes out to 2.9 angstroms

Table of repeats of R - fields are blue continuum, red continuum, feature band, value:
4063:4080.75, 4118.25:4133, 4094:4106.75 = 2.6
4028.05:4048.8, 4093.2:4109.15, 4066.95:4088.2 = -2.5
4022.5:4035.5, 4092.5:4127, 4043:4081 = -1.3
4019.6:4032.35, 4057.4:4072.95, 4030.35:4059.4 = -0.8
